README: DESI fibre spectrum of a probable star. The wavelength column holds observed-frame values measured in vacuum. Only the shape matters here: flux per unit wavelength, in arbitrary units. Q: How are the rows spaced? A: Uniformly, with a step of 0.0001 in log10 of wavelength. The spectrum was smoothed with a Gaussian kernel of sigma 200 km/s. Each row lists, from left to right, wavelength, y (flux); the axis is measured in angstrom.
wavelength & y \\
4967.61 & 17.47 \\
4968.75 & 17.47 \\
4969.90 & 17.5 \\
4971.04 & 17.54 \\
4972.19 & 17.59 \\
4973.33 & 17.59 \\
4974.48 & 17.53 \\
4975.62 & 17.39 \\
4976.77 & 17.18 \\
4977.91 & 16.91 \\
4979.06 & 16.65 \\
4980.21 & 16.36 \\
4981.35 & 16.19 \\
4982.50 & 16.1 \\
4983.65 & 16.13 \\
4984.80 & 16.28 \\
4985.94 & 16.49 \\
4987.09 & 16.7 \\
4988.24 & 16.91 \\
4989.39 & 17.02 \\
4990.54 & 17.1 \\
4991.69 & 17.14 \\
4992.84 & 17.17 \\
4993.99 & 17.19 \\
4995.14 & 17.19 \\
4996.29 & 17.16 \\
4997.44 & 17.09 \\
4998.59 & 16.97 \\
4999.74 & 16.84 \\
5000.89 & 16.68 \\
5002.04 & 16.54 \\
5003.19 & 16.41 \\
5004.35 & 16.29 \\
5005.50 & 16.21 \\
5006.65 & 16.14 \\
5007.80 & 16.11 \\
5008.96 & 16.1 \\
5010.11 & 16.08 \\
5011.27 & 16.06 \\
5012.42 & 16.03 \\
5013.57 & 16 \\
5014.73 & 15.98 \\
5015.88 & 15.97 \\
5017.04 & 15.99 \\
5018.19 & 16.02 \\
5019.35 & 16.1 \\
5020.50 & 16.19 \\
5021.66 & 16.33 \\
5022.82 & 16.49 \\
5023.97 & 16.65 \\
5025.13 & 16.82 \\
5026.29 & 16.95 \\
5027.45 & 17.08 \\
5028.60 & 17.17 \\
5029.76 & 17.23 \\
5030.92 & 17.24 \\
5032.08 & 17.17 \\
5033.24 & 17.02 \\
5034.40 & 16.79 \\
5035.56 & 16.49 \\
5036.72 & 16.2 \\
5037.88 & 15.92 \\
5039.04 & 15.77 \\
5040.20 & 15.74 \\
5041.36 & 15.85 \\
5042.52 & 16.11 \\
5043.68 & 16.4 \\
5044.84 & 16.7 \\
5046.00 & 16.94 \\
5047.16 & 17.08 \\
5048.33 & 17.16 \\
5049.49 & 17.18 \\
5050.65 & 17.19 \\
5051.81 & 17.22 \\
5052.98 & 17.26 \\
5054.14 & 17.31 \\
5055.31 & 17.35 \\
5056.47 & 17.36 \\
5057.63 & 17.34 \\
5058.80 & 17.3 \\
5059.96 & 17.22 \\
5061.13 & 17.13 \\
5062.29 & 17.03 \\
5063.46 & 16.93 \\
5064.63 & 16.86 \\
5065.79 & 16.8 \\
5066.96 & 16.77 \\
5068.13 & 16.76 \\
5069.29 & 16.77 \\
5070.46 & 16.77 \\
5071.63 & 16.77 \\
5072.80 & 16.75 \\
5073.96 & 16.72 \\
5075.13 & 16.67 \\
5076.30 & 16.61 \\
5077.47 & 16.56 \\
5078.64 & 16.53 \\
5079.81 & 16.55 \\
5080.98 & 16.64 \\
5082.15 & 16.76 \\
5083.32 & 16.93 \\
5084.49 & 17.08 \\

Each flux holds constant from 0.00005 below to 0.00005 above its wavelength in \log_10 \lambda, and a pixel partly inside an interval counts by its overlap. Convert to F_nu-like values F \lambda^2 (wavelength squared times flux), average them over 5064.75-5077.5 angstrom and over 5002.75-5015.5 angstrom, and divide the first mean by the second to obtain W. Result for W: 1.06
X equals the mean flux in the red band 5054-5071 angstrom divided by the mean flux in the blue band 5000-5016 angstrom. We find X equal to 1.05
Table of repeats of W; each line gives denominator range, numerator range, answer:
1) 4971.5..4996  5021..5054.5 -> 1.01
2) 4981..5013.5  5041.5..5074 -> 1.05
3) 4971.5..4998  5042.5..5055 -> 1.03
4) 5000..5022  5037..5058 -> 1.05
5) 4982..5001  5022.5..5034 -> 1.02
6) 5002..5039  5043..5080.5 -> 1.05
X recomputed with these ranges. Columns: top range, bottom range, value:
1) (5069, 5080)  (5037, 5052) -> 1.01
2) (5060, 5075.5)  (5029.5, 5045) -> 1.02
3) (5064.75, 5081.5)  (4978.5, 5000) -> 1.00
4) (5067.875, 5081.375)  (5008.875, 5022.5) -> 1.04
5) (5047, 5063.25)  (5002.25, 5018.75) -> 1.07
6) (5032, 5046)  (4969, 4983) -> 0.96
